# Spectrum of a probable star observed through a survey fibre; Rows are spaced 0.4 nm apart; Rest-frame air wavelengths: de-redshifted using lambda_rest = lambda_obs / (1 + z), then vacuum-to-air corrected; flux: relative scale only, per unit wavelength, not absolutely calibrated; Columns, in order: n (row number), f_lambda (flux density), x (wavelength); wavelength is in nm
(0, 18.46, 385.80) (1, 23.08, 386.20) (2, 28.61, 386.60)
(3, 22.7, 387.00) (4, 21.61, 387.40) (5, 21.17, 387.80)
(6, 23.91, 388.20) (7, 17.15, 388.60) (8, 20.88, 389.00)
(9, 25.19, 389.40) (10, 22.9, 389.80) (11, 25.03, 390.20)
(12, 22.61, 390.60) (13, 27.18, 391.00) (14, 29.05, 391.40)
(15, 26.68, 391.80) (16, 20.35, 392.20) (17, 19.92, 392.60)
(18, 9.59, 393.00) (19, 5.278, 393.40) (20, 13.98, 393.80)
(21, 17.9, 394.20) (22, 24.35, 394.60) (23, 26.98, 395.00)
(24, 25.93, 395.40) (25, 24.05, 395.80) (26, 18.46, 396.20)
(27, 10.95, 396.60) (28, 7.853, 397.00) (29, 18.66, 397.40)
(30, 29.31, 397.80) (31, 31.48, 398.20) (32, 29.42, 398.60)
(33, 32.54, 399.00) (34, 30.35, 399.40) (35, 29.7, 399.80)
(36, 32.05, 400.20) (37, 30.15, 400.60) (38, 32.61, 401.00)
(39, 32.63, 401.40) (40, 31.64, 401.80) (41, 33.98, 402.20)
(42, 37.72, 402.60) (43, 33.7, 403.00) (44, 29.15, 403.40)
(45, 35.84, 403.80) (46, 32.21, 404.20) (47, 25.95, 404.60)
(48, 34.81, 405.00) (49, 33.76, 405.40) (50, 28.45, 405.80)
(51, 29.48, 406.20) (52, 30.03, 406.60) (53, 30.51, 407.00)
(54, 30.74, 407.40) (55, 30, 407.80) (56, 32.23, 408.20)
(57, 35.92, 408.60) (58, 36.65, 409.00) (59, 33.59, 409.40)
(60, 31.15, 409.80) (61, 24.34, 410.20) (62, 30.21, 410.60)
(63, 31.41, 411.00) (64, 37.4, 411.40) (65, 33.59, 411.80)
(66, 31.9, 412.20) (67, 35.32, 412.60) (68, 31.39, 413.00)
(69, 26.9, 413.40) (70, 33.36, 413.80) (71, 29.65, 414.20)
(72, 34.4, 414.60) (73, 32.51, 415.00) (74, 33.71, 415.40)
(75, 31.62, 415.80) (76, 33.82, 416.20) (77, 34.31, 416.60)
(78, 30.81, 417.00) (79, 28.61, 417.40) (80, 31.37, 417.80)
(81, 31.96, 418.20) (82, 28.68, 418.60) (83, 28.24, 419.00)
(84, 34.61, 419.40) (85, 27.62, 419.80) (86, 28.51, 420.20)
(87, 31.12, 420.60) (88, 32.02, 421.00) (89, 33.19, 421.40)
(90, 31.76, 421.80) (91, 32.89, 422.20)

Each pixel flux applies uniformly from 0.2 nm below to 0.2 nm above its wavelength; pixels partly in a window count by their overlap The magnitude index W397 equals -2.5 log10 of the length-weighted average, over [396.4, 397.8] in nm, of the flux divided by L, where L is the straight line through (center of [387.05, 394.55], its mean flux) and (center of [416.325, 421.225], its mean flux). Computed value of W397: 0.473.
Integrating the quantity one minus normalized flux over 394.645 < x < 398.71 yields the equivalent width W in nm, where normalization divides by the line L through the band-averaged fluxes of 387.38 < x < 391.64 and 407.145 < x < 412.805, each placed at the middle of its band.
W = 0.67 nm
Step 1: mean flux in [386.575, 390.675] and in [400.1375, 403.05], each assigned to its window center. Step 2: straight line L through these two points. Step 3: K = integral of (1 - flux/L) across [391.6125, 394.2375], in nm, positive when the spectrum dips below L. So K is 1.00 nm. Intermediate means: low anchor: 22.7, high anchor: 33.1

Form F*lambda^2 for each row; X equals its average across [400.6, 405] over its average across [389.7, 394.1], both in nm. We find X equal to 1.7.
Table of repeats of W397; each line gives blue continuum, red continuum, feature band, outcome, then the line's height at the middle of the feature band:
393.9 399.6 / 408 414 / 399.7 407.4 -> -0.16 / 27.6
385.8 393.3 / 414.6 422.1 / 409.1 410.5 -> -0.06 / 28.7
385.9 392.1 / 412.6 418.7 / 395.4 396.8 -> 0.33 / 25.8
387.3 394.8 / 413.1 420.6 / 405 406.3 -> -0.18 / 26.6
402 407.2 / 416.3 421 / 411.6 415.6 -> -0.04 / 31.1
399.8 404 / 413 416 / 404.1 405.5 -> 0.04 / 32.5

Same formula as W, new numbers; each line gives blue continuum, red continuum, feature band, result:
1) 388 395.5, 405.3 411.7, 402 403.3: -0.310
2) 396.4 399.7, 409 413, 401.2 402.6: -0.369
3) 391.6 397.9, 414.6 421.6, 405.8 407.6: -0.346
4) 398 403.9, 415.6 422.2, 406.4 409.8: -0.067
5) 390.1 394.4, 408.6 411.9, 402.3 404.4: -0.473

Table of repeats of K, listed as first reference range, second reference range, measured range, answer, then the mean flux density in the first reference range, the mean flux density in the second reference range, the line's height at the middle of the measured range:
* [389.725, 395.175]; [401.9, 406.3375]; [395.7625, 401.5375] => 0.252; 20.8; 32.3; 26.9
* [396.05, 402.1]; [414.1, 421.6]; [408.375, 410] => -0.281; 26.7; 31.4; 29.3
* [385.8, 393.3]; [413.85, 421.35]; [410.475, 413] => -0.321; 22.3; 31.4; 29.5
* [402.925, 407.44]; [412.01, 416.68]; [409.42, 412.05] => 0.031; 31.2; 32.4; 31.9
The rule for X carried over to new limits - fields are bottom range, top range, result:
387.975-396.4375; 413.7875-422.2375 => 1.68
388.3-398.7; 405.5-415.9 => 1.64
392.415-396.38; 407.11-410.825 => 1.82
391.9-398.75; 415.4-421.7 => 1.77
